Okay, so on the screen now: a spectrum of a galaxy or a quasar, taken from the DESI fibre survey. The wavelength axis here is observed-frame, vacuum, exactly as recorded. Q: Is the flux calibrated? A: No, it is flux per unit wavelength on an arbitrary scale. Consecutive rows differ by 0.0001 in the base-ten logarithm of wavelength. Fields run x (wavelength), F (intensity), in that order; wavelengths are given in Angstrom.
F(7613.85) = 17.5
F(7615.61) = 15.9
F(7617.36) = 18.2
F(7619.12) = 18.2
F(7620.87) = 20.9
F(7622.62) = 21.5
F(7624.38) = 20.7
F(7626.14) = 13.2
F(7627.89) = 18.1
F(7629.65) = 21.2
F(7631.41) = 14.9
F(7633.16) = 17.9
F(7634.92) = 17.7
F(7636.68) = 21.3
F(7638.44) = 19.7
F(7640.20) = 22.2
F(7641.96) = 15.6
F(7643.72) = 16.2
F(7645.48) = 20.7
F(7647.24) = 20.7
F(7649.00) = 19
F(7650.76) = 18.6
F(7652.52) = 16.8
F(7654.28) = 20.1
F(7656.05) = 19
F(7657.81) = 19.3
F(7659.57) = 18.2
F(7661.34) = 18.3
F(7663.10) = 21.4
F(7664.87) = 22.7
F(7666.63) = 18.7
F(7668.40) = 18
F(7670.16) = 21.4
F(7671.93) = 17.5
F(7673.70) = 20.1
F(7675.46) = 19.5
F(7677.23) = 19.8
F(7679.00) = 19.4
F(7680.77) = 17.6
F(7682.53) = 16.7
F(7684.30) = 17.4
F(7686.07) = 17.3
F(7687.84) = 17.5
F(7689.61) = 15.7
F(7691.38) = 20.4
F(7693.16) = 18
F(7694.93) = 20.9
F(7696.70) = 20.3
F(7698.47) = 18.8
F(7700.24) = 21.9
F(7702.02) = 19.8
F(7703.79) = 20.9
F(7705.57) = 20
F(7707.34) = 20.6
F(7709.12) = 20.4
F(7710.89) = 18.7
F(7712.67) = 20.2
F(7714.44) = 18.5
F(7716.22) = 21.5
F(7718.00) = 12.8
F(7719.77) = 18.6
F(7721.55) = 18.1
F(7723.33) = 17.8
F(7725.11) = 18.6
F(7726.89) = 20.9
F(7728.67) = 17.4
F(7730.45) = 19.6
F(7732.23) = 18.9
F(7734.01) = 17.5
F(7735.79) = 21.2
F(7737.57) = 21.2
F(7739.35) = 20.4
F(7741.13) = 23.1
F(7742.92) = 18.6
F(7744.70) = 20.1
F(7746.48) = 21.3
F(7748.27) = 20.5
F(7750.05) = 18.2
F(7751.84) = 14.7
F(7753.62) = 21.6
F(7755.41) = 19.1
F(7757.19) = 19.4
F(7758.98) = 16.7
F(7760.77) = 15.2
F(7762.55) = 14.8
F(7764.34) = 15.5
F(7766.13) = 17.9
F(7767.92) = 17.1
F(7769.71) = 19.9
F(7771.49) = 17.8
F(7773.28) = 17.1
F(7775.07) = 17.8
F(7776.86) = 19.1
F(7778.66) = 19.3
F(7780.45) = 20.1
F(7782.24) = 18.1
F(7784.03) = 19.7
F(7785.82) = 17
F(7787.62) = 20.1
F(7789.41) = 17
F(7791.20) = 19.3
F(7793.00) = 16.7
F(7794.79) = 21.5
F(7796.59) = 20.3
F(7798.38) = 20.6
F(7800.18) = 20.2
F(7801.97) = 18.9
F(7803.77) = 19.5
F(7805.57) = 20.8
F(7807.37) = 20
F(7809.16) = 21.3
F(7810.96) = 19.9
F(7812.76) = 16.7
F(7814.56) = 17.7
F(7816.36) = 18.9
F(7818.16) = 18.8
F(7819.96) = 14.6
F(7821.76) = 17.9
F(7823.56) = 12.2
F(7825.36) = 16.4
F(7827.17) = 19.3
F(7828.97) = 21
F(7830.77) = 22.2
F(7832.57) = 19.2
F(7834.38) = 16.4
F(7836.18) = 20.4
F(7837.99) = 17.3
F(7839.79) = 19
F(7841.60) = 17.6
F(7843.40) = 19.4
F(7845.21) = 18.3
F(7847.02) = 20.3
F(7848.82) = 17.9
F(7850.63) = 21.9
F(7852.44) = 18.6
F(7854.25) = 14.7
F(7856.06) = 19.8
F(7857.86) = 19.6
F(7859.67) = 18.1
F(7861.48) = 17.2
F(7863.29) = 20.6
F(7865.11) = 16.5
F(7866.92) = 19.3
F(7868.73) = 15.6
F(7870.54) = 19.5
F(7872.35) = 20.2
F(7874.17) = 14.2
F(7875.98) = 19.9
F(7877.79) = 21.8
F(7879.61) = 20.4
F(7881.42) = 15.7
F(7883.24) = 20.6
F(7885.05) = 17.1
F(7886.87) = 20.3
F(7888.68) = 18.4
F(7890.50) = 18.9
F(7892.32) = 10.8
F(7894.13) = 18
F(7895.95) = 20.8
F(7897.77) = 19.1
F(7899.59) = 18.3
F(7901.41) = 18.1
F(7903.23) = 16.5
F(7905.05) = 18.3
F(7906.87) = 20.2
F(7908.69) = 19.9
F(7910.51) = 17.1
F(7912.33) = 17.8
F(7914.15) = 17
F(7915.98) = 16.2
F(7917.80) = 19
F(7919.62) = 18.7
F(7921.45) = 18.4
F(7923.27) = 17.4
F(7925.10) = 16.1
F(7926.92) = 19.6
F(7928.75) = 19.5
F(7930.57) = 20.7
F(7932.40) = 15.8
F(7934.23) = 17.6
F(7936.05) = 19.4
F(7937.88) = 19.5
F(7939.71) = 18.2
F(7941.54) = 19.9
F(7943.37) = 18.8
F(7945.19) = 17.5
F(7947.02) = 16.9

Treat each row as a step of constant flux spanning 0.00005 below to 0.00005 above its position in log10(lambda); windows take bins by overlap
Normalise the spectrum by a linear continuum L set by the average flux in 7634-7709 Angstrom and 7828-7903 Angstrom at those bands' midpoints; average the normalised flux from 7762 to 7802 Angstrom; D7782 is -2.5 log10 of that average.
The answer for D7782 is 0.018 mag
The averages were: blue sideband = 19.2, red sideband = 18.6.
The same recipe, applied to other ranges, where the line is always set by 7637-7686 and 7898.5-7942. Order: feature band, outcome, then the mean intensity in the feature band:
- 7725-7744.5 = -0.06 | 19.8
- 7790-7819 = -0.04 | 19.4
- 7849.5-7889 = -0.01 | 18.6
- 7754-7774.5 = 0.08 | 17.4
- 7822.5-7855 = 0.00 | 18.5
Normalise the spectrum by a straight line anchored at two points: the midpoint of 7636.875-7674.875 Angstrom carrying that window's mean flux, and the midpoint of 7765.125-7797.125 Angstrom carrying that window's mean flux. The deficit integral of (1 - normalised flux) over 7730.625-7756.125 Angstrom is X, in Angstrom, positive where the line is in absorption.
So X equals -1.24 Angstrom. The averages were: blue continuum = 19.3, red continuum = 18.6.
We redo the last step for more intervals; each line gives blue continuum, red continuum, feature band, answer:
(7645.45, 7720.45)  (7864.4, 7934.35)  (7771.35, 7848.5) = -0.6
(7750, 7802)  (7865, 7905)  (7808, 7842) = 0.0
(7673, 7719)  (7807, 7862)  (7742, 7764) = 0.6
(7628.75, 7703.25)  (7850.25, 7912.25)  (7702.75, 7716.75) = -0.9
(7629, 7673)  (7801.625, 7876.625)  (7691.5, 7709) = -1.1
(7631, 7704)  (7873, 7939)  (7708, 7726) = 0.3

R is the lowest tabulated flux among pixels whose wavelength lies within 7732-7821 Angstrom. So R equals 14.6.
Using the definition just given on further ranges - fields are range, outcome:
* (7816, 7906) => 10.8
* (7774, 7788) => 17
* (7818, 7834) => 12.2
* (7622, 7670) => 13.2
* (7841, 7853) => 17.6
